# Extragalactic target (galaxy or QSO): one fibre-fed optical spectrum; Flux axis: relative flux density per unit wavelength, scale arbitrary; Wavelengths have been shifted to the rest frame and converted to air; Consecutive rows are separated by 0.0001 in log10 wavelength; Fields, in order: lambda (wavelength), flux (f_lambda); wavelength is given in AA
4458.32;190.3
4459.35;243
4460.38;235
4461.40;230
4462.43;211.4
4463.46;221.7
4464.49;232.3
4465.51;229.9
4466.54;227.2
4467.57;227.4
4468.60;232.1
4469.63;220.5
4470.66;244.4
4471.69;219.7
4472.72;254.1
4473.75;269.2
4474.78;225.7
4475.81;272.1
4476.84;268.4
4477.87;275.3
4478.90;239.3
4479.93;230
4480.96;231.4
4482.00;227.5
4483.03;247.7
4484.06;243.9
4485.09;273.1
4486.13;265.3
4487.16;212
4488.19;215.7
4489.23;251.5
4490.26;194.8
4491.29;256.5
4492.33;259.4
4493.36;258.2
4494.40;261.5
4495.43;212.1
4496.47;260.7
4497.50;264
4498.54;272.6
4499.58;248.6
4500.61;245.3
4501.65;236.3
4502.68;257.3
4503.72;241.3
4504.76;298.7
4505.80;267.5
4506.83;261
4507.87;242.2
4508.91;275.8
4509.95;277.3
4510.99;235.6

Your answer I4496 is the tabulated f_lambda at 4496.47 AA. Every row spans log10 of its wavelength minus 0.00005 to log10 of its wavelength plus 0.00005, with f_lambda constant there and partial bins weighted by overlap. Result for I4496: 260.7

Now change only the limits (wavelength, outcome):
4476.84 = 268.4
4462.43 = 211.4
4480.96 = 231.4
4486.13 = 265.3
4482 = 227.5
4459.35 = 243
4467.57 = 227.4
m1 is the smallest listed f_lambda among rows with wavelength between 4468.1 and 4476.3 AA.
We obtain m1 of 219.7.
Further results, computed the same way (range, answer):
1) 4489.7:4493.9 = 194.8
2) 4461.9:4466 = 211.4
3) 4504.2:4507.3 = 261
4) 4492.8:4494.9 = 258.2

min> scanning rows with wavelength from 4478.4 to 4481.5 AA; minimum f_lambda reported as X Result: 230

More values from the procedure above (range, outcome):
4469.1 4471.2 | 220.5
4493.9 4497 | 212.1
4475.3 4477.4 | 268.4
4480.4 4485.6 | 227.5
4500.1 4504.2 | 236.3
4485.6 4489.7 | 212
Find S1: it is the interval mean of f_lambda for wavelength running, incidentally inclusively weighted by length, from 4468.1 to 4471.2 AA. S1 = 232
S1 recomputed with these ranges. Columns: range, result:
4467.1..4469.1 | 230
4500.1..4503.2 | 246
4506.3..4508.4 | 252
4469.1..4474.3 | 241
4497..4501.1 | 258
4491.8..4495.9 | 248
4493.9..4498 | 250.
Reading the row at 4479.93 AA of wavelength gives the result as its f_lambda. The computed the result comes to 230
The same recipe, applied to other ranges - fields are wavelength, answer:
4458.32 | 190.3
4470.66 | 244.4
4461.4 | 230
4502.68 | 257.3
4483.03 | 247.7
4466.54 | 227.2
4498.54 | 272.6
